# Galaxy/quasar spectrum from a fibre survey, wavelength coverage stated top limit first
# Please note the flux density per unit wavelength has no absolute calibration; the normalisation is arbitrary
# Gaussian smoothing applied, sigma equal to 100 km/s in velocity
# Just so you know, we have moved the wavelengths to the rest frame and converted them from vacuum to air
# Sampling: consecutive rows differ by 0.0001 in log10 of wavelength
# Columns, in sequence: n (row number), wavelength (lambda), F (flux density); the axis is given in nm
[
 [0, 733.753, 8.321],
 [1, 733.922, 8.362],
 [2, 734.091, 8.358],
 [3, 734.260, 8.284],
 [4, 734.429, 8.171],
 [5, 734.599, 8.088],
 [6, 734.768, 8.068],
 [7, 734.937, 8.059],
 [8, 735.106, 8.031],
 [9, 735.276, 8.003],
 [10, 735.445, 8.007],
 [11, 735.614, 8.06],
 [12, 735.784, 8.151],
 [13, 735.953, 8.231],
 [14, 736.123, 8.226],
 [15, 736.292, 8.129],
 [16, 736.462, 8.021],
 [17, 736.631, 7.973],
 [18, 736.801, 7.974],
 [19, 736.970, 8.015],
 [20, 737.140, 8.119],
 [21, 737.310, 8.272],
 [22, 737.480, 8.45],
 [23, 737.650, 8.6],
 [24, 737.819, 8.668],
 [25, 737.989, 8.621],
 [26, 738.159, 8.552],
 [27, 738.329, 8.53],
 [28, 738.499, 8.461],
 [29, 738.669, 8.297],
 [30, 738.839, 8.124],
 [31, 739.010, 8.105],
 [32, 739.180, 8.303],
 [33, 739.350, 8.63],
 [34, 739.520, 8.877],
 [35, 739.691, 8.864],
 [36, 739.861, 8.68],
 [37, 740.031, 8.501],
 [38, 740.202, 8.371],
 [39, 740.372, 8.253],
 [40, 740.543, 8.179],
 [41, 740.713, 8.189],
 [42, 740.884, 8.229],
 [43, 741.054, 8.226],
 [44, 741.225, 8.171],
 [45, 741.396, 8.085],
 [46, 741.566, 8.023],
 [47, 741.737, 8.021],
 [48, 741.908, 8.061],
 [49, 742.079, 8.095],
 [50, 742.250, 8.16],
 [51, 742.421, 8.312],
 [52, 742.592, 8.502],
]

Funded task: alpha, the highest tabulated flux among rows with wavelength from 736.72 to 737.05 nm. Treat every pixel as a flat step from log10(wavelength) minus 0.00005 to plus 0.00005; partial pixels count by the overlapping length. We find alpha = 8.015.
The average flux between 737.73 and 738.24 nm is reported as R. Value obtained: 8.63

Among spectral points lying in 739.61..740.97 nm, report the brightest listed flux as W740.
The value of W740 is 8.864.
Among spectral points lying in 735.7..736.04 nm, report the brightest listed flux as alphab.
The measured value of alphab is 8.231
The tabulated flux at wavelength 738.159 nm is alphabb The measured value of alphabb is 8.552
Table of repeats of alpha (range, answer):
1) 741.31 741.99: 8.085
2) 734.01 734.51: 8.358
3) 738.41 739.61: 8.877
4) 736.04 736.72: 8.226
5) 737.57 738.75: 8.668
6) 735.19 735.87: 8.151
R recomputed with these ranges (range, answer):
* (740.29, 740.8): 8.2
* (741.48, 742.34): 8.07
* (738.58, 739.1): 8.17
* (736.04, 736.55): 8.13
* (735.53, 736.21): 8.17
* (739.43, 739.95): 8.81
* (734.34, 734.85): 8.1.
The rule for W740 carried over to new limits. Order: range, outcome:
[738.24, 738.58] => 8.53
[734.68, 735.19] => 8.068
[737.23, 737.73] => 8.6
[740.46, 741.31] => 8.229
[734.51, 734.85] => 8.088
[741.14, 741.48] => 8.171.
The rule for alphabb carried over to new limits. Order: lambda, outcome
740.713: 8.189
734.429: 8.171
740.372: 8.253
